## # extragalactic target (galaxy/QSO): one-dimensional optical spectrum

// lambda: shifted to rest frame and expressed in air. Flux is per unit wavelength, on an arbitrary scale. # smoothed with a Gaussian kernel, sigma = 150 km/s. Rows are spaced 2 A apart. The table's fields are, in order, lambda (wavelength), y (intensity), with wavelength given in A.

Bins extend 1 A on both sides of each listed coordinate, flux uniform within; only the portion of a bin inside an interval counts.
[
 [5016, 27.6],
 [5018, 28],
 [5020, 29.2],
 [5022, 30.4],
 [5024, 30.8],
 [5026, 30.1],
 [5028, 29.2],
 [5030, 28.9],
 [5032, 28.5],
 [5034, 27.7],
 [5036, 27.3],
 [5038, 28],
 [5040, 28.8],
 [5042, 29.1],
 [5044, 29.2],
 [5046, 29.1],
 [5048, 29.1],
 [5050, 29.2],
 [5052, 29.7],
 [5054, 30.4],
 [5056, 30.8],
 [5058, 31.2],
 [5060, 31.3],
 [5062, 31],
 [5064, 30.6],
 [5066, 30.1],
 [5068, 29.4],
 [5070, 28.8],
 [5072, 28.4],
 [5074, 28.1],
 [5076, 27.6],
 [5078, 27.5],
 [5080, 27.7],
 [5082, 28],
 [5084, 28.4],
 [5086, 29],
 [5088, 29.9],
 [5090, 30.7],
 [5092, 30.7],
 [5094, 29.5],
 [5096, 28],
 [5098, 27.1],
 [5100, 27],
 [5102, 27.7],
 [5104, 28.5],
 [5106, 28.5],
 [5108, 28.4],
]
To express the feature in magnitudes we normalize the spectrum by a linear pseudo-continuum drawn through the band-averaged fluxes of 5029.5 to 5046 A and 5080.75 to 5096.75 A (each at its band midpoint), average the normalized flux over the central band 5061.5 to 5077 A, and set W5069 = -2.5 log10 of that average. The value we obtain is -0.01 mag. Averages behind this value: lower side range 28.5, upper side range 29.3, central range 29.2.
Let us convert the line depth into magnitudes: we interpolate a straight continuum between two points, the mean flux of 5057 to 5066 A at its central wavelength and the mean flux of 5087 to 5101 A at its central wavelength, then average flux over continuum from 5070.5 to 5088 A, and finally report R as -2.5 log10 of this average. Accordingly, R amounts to 0.06 mag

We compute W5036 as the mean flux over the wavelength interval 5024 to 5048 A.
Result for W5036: 28.8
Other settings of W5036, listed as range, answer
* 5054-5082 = 29.4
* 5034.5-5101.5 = 29.1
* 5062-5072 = 29.7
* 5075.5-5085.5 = 27.9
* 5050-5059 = 30.4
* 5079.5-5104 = 28.7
